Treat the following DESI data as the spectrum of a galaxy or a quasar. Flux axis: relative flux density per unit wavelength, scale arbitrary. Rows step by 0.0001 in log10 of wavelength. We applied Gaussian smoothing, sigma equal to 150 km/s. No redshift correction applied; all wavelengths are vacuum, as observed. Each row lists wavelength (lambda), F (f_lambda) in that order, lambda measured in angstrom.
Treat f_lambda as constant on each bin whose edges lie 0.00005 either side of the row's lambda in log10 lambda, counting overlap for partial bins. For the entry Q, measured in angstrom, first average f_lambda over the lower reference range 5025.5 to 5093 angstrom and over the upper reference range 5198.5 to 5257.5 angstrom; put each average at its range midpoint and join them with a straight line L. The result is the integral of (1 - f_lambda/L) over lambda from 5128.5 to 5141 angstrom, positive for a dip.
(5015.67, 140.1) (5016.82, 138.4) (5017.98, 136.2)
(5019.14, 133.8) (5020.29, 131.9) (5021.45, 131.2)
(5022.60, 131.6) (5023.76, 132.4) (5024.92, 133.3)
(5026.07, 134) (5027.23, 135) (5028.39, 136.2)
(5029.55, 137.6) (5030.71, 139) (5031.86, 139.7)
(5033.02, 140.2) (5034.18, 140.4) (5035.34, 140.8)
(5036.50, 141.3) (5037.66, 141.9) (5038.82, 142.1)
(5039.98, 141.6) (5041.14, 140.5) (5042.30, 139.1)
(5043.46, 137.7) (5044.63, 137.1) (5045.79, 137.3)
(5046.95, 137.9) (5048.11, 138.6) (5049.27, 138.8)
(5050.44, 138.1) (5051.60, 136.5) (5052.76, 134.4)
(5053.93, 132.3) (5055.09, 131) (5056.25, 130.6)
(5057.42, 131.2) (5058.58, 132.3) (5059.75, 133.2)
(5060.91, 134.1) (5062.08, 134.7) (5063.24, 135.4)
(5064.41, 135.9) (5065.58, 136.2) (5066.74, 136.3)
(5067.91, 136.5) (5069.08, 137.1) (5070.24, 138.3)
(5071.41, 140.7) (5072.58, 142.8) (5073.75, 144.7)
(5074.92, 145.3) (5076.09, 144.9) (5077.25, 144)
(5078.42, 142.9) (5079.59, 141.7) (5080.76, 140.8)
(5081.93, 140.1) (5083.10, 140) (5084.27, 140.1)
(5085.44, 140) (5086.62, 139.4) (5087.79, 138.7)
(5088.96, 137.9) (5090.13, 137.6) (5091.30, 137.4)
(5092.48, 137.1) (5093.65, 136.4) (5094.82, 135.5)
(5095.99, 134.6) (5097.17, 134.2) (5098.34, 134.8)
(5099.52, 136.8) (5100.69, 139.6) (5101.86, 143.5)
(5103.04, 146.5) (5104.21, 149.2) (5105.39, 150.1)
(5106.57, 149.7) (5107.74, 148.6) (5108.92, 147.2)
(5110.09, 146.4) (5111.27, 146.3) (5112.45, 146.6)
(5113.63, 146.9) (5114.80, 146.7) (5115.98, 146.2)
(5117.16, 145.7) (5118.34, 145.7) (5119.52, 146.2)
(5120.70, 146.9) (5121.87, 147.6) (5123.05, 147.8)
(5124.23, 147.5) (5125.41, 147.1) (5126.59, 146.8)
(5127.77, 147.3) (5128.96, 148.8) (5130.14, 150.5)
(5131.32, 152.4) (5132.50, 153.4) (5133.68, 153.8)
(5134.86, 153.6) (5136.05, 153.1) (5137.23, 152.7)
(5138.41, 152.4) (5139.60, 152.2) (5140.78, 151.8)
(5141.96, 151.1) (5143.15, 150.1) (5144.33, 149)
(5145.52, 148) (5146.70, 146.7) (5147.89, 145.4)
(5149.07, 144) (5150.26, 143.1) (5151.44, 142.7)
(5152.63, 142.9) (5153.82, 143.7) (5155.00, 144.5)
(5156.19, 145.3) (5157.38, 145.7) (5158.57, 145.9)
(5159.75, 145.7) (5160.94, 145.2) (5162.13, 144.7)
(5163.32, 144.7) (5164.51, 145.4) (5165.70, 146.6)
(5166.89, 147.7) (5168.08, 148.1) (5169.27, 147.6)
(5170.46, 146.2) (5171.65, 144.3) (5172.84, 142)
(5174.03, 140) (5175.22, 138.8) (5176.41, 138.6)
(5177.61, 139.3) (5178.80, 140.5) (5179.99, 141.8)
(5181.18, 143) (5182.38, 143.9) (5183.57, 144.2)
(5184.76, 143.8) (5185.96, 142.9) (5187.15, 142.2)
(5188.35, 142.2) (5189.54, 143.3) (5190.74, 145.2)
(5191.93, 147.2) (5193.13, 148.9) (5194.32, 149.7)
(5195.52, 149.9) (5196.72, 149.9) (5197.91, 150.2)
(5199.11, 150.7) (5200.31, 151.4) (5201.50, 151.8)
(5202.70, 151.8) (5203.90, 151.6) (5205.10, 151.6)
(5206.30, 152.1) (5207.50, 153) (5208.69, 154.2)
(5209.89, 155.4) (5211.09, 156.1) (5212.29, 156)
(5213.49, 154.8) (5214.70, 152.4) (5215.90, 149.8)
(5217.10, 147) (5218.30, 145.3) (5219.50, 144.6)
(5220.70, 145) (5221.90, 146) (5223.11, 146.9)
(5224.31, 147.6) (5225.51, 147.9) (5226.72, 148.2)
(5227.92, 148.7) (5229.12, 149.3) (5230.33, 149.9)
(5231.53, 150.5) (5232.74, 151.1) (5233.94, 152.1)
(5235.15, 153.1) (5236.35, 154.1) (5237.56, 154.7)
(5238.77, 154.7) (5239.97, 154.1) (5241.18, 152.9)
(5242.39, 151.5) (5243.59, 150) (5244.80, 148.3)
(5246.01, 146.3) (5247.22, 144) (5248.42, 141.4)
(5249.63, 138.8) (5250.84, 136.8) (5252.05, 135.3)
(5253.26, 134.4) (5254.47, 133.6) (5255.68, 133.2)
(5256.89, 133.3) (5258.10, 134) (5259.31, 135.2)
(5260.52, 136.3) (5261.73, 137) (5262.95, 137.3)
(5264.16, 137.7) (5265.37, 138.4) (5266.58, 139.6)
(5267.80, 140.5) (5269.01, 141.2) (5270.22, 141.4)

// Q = -0.8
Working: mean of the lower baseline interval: 138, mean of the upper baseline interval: 148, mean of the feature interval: 152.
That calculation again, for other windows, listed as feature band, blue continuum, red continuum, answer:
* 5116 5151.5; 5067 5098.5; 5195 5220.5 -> -1.1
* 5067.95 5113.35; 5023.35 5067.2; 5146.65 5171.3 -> -0.4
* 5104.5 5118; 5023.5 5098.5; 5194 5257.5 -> -0.6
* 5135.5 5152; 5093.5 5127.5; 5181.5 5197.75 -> -0.4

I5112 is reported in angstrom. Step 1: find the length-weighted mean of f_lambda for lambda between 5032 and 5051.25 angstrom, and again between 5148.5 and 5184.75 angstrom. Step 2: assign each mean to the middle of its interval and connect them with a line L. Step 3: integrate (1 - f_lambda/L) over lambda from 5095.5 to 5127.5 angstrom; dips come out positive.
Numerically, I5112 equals -0.7 angstrom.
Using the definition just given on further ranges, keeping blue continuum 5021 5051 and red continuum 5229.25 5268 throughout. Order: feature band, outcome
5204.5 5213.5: -0.7 angstrom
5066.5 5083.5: -0.3 angstrom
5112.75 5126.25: -0.6 angstrom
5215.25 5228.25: -0.4 angstrom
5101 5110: -0.5 angstrom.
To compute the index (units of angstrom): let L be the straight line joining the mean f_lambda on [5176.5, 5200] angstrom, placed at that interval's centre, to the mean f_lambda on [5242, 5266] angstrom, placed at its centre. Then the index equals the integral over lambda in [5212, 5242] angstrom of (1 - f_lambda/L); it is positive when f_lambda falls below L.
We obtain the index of -1.8 angstrom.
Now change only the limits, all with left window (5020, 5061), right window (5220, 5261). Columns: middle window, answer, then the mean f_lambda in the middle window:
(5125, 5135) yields -0.7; 150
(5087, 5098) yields 0.2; 137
